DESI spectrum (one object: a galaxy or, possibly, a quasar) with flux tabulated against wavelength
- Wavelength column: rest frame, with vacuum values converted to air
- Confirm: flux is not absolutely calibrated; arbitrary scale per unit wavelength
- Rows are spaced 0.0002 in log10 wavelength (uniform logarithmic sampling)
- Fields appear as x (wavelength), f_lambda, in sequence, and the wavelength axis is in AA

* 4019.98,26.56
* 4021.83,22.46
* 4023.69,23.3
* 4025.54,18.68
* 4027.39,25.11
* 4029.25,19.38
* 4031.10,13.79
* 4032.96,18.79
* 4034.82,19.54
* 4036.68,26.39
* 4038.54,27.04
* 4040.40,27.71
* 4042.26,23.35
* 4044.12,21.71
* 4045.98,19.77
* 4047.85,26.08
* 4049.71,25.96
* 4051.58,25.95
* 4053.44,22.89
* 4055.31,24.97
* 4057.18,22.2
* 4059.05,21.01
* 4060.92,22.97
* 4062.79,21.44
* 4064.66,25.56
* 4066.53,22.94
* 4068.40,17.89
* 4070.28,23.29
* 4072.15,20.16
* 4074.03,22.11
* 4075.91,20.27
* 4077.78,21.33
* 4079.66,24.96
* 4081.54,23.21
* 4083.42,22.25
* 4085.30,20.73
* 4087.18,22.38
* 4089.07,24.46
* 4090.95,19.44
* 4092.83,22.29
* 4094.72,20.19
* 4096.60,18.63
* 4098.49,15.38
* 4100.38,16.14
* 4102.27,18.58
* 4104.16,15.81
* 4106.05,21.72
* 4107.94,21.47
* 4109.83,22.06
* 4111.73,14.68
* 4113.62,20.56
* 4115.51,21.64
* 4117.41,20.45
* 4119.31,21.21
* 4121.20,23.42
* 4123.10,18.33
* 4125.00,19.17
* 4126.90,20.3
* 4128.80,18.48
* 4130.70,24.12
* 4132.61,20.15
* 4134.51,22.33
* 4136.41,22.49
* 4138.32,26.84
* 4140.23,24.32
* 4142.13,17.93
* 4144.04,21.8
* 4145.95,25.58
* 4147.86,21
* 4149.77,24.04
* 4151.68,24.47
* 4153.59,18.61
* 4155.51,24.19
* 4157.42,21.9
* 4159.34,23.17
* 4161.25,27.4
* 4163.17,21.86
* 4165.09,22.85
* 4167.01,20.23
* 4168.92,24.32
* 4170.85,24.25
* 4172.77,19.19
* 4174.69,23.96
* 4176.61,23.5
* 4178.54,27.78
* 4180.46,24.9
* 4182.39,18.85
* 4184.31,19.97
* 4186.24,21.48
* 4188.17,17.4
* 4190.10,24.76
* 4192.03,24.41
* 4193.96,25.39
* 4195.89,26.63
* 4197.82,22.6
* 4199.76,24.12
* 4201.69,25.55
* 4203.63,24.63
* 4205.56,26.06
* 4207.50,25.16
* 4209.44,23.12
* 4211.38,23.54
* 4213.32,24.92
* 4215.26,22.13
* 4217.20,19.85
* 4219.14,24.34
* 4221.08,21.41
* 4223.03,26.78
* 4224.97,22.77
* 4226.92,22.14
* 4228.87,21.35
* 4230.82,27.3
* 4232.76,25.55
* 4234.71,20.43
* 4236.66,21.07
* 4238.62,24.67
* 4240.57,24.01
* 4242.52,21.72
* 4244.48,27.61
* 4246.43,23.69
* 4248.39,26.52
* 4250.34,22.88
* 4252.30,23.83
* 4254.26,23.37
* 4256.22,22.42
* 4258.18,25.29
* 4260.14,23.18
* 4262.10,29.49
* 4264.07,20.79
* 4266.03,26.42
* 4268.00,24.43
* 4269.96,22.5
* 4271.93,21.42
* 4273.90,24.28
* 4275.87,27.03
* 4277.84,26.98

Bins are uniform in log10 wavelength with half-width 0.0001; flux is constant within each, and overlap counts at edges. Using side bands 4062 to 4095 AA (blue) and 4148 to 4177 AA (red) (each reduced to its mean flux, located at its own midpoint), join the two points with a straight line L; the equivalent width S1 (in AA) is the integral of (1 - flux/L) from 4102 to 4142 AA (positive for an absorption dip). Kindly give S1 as 2.85 AA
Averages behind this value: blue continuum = 22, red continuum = 22.9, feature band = 20.8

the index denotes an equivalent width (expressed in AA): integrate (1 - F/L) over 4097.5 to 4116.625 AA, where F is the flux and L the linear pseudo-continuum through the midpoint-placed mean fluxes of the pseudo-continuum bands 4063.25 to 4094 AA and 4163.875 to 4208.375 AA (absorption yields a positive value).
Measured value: 3.1 AA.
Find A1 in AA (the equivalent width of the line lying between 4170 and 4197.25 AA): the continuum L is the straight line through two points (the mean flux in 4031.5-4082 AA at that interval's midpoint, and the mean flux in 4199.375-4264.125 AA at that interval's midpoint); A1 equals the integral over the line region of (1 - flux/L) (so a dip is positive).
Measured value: 0.7 AA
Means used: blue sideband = 22.8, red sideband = 23.9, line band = 23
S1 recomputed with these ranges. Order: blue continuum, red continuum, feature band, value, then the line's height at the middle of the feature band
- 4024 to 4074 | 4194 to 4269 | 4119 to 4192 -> 3.3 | 23.4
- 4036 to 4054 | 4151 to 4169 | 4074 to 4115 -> 6.1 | 23.9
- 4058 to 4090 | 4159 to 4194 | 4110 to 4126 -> 1.7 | 22.5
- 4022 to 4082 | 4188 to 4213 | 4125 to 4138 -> 1.1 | 23.5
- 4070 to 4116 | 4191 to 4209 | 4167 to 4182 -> 0.2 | 23.8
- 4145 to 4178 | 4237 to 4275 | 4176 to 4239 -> 0.2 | 23.5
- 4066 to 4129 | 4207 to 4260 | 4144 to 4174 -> -1.3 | 21.9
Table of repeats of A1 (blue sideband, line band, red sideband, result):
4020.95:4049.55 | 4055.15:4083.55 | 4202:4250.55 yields 0.45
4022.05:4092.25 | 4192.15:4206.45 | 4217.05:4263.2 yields -0.85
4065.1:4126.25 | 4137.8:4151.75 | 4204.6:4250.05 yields -0.84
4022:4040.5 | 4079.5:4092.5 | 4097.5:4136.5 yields -1.13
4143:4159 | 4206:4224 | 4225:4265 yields -0.06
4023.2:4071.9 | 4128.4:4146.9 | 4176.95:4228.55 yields 0.45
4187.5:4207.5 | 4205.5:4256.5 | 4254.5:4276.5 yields 1.33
